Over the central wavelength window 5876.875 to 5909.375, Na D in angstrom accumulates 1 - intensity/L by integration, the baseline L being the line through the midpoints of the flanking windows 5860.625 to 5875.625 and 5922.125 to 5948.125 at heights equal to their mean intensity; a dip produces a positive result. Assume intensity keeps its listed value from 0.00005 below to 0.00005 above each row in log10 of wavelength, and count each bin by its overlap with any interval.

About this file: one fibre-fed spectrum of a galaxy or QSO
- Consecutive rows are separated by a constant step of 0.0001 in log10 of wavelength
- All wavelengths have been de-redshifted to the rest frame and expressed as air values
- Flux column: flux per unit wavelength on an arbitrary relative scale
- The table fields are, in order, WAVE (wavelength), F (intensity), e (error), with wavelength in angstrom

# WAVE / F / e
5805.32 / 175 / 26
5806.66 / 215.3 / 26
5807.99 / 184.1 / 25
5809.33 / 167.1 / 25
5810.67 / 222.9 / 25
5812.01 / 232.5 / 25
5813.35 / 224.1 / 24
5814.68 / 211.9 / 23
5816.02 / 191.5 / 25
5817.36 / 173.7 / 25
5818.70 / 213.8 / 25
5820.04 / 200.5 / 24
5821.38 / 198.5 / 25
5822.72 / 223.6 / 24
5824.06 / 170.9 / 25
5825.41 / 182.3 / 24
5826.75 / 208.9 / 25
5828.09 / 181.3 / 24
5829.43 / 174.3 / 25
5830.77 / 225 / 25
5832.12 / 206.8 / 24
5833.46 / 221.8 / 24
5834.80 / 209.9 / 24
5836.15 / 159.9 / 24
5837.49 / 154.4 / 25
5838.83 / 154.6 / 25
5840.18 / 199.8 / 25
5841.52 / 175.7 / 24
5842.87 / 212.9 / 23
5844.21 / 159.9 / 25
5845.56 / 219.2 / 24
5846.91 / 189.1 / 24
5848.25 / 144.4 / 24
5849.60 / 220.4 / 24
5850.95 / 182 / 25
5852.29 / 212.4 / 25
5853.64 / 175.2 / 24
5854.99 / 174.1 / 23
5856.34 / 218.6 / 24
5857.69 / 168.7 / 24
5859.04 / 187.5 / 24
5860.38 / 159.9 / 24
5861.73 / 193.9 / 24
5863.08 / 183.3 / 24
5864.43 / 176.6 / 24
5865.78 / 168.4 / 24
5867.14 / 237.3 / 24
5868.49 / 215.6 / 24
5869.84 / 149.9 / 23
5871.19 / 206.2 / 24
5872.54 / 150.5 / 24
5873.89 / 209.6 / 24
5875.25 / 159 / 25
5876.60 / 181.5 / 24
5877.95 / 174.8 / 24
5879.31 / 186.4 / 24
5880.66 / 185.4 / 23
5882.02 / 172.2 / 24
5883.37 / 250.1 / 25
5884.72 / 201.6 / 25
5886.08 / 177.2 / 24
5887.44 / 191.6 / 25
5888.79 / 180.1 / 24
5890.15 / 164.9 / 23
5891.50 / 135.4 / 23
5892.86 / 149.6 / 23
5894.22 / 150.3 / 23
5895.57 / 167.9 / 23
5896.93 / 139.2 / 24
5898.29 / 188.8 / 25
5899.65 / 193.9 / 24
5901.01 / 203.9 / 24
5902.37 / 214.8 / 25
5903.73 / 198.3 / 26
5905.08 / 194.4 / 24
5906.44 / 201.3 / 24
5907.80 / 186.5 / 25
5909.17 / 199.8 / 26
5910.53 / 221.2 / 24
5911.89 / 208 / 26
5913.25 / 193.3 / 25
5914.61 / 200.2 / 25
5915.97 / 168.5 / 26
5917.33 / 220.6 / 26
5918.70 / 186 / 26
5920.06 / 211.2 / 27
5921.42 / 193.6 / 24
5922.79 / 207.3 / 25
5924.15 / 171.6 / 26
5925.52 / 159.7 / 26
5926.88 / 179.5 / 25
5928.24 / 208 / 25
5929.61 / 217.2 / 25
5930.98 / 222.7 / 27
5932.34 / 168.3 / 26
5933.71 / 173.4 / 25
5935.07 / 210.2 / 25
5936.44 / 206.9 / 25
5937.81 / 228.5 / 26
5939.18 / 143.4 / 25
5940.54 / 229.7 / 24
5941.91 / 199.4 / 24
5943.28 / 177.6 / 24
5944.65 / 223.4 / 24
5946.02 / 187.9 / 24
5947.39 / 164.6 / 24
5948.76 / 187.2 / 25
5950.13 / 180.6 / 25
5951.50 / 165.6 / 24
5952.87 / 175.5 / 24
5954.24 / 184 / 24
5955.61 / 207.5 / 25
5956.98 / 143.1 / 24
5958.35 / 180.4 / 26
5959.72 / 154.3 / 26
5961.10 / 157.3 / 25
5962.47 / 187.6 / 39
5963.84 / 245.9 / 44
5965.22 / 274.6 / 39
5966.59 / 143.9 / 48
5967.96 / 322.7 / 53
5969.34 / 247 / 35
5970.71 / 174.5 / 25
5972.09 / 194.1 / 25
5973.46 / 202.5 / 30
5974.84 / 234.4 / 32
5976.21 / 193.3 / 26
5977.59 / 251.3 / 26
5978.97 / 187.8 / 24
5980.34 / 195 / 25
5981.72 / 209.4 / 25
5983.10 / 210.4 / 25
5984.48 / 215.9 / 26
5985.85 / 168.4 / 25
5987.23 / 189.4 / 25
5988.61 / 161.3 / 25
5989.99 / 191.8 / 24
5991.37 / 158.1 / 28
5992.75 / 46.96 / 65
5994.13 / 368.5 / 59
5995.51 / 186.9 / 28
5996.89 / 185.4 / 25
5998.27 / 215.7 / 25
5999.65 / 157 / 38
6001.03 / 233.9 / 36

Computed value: 0.9 angstrom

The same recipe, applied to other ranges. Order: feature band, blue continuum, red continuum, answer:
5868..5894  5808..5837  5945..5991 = 2.4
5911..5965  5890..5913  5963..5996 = 0.9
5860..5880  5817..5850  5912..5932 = 0.9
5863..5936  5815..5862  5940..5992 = 1.8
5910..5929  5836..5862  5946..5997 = -0.4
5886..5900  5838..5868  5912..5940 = 1.8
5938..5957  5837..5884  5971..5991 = 0.9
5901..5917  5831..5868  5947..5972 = -0.6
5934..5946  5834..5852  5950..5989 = -0.3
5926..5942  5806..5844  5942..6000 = -0.2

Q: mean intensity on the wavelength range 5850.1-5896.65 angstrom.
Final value 182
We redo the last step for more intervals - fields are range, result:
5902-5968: 194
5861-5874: 188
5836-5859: 184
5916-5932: 196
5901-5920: 200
